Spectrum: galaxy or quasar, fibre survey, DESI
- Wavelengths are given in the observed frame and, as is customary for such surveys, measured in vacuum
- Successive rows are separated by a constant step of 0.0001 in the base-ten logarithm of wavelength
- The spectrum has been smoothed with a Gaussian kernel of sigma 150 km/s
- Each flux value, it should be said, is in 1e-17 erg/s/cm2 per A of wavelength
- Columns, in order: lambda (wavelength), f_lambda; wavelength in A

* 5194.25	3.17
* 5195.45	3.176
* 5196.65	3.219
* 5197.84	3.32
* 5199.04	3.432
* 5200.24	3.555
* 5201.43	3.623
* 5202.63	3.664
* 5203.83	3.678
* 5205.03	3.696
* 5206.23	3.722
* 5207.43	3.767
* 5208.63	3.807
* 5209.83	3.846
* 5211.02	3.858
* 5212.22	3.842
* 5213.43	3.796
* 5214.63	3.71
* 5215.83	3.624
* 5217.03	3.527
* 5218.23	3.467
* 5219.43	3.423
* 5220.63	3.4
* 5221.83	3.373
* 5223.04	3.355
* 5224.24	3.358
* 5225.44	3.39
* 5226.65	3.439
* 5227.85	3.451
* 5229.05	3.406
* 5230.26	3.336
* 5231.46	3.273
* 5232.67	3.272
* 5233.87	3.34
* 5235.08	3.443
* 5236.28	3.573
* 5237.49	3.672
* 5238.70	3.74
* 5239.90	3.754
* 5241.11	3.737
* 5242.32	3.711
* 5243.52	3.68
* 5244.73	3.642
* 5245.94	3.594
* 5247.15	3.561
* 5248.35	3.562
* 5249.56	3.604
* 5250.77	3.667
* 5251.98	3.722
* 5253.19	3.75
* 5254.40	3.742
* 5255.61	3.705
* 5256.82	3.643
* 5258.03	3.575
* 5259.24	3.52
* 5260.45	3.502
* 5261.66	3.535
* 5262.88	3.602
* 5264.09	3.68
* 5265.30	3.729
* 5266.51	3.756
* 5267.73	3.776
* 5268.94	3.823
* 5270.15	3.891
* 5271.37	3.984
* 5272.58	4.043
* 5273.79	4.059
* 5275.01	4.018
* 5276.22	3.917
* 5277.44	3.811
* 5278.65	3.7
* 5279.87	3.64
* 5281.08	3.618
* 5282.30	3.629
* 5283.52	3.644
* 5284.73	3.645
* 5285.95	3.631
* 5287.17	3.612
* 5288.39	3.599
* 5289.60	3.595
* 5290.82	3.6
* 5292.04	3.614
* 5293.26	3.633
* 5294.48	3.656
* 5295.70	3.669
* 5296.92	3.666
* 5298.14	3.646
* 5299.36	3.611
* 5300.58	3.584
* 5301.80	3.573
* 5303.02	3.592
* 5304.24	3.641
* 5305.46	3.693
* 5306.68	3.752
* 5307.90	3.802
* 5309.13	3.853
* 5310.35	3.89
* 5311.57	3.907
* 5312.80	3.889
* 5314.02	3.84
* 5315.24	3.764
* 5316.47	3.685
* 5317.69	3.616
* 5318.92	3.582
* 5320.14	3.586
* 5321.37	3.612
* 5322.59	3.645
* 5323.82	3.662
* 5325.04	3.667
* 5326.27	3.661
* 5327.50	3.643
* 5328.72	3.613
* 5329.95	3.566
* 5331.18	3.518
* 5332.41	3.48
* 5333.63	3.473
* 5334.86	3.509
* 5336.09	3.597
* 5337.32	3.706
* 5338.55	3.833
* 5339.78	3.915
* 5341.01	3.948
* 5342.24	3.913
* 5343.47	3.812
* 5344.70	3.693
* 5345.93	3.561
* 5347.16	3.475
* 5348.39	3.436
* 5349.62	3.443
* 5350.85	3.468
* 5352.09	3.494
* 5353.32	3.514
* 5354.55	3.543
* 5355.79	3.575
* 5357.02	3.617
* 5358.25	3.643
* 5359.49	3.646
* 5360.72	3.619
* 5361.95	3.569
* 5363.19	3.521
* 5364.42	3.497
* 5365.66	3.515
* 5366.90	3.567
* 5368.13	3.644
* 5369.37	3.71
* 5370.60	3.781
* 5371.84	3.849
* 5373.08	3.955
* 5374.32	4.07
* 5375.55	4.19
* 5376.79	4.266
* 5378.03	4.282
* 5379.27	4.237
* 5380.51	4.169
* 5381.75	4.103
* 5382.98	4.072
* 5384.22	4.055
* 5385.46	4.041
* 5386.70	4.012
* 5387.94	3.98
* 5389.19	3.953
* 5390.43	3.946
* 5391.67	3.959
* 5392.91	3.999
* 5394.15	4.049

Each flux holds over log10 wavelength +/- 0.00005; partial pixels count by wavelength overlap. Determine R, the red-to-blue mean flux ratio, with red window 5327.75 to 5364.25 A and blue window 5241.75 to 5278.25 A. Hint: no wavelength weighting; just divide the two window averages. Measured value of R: 1.0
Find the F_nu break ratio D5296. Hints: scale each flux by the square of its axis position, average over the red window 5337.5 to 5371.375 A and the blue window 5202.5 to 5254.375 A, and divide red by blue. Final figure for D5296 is 1.06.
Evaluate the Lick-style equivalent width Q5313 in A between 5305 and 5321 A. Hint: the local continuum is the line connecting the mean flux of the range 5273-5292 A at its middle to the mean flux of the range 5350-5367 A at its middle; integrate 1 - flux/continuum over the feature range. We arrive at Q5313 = -0.47 A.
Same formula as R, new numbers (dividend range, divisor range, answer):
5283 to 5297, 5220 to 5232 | 1.07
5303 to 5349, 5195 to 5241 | 1.04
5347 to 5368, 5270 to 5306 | 0.96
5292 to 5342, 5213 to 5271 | 1.03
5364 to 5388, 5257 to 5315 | 1.06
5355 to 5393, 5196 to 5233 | 1.09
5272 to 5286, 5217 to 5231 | 1.11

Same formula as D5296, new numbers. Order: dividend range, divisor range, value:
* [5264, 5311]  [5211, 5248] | 1.08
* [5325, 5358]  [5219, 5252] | 1.07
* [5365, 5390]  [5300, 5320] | 1.09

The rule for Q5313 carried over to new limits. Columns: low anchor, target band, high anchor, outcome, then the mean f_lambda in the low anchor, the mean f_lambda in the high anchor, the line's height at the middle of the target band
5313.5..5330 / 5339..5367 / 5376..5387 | 2.1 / 3.66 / 4.14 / 3.91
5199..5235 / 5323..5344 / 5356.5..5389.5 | 0.6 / 3.55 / 3.87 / 3.79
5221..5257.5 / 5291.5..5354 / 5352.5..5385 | 1.0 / 3.55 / 3.82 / 3.72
